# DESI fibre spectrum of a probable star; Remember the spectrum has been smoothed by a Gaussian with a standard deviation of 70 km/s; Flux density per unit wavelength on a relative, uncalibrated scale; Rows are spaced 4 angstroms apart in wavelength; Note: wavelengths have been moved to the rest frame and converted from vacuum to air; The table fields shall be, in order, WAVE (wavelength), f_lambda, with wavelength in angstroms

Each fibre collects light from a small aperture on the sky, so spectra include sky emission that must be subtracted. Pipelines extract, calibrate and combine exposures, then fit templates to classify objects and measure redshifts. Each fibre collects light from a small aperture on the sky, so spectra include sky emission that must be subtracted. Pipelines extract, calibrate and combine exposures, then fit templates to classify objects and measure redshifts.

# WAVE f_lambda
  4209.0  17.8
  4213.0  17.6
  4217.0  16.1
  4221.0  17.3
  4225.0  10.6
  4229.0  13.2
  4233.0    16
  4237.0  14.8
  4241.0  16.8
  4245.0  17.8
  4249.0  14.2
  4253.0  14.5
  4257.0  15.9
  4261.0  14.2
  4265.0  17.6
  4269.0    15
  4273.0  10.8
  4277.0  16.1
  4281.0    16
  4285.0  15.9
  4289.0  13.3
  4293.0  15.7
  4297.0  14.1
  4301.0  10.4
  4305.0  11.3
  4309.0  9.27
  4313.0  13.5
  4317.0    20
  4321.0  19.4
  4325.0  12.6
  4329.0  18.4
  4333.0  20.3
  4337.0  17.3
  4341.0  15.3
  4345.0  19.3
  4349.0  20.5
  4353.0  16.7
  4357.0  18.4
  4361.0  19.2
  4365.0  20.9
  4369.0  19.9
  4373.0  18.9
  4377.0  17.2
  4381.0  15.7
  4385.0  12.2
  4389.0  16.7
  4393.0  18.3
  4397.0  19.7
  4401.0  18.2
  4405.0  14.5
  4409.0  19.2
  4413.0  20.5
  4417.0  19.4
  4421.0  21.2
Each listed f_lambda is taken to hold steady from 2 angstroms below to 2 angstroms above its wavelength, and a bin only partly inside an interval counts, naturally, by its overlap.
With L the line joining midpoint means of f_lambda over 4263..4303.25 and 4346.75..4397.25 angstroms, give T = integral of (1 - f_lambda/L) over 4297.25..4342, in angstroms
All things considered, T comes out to 2.1 angstroms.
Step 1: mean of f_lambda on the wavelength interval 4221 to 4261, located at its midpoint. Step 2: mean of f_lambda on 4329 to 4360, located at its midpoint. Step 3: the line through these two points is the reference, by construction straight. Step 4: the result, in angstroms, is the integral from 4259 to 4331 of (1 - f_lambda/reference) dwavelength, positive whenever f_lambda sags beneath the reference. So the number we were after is 8.8 angstroms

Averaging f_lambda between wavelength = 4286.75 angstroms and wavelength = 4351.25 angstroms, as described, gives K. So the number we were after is 15.7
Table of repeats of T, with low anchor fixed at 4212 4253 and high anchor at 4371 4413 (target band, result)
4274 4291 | 0.93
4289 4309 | 4.42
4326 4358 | -2.81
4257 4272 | 0.38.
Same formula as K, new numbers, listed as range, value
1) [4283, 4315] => 12.9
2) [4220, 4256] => 15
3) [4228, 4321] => 14.7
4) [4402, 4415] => 18.1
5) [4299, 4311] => 10.3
